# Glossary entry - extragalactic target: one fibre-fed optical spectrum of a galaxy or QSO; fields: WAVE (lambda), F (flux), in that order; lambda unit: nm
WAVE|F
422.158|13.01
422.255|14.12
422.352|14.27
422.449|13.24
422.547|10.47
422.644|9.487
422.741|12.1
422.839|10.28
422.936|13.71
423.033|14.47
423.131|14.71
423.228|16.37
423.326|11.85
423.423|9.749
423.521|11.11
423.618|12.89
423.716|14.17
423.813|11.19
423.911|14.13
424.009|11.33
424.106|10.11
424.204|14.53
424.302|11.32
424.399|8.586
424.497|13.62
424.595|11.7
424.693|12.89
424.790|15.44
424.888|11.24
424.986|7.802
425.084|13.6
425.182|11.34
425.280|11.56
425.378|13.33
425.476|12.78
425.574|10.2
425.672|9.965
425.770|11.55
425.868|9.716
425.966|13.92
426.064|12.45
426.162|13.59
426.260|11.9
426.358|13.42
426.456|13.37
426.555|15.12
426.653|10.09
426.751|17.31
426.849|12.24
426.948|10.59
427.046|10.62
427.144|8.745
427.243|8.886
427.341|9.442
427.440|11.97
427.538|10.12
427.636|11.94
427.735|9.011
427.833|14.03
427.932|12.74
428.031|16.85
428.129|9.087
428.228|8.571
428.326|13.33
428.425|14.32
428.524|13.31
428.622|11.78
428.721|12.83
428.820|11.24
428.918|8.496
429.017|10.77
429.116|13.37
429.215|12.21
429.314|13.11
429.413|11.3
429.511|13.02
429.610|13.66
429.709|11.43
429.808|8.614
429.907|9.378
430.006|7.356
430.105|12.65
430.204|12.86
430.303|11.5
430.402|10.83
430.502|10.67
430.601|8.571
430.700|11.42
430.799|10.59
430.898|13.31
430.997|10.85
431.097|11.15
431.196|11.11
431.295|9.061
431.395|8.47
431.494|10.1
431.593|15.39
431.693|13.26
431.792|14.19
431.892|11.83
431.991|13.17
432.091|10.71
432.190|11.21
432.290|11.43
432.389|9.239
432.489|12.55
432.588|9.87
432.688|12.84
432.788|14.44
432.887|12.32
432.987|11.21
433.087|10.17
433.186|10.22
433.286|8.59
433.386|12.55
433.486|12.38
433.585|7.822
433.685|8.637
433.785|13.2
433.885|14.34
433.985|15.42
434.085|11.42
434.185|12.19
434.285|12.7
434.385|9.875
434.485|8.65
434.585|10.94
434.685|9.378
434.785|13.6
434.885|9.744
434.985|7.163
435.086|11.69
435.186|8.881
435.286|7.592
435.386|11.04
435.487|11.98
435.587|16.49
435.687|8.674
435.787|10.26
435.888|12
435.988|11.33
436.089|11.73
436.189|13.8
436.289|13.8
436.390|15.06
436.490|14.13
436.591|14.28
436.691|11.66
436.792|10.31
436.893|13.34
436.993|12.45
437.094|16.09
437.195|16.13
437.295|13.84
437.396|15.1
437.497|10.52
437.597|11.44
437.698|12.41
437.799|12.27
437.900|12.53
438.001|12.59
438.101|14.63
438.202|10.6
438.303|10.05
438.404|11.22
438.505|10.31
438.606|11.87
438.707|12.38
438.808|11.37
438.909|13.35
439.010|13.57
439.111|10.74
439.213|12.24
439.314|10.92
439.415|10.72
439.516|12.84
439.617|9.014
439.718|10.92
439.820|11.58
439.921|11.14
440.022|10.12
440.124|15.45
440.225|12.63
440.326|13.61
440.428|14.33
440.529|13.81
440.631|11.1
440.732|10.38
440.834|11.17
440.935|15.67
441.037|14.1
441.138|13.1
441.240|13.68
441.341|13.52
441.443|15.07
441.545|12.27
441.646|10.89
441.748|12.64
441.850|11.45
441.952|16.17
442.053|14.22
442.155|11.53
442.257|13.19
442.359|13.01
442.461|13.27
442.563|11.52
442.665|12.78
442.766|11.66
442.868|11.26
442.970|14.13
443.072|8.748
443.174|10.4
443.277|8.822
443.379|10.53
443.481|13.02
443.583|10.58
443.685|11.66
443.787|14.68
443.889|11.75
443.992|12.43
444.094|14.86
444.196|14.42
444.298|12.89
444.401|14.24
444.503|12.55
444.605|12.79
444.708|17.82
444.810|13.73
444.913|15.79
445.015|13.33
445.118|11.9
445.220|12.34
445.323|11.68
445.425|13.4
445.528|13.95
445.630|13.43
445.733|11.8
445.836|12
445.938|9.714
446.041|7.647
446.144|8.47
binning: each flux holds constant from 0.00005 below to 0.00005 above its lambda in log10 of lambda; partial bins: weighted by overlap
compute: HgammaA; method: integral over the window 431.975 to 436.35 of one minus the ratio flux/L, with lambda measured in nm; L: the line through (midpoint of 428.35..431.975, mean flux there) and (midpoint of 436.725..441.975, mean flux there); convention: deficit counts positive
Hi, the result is 0.23 nm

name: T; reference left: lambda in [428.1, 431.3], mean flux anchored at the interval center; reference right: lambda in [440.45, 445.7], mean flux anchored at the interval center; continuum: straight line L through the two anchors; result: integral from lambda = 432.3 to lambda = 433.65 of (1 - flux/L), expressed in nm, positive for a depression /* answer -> 0.07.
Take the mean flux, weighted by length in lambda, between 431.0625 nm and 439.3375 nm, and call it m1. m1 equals 11.8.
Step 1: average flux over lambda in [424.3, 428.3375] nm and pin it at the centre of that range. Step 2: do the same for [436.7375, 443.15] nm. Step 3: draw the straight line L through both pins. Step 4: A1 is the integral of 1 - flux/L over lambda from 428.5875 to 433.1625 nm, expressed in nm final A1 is 0.23 nm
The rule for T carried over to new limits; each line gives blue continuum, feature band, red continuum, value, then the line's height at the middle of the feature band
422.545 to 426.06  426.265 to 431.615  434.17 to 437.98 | 0.23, 12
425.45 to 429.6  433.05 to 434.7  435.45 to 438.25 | 0.19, 12.5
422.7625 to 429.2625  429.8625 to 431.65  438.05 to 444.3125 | 0.19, 12.1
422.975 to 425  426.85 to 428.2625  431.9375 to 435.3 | 0.11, 11.9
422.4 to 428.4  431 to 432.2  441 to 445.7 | 0.07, 12.3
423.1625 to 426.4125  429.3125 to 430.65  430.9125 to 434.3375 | 0.09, 11.8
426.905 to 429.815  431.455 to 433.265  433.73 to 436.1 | -0.08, 11.4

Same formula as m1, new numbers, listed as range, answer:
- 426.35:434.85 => 11.5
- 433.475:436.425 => 11.4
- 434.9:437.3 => 12.2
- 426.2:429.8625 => 11.9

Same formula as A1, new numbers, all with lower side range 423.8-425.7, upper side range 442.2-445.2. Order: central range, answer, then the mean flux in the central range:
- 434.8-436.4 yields 0.14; 11.3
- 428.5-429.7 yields 0.00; 12.1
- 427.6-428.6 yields -0.03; 12.3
